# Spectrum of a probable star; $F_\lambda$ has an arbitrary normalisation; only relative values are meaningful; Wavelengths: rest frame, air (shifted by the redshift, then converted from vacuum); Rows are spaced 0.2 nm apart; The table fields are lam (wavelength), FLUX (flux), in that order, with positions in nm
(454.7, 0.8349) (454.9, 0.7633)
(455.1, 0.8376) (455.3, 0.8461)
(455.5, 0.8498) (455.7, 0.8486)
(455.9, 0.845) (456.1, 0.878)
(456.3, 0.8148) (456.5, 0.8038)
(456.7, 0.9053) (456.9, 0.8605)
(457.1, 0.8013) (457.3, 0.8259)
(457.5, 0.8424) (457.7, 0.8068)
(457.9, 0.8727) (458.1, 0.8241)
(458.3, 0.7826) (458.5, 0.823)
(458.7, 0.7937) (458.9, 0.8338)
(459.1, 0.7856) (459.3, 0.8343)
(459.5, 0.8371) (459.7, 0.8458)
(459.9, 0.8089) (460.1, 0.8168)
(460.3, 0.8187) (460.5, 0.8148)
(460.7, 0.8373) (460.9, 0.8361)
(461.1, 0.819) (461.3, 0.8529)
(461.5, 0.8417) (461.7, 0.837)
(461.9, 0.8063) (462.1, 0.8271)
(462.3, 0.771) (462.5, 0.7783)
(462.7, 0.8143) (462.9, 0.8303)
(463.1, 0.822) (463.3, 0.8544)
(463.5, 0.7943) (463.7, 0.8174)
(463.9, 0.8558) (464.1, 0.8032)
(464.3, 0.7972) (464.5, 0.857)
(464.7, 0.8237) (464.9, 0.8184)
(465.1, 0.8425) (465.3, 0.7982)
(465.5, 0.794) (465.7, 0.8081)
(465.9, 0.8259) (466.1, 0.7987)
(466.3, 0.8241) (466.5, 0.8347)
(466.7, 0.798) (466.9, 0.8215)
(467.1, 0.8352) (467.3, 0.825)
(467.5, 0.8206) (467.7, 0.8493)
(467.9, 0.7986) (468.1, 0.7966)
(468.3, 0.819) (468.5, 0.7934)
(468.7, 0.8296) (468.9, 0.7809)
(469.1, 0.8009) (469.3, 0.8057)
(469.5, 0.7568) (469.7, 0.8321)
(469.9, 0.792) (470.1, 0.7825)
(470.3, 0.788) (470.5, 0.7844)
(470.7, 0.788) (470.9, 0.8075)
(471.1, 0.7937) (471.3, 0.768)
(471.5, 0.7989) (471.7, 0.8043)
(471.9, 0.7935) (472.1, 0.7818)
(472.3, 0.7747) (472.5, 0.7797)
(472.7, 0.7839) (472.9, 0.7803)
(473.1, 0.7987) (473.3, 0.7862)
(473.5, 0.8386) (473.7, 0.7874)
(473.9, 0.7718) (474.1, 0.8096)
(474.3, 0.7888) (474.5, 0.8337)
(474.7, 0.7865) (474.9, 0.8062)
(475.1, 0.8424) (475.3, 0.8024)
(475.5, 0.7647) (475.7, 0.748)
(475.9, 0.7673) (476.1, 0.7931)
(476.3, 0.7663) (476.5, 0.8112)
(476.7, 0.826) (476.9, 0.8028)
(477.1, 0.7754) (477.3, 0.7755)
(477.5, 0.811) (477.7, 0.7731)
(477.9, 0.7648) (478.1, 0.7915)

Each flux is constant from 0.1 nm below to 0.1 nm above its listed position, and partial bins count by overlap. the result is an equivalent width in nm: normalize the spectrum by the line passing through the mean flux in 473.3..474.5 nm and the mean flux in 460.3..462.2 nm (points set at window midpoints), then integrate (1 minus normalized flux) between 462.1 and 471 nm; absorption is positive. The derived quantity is 0.07 nm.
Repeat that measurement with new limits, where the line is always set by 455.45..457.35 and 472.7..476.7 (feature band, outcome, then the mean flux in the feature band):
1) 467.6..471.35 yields 0.045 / 0.799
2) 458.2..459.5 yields 0.040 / 0.811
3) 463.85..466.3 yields 0.007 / 0.818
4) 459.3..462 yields 0.011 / 0.829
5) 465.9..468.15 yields -0.012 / 0.819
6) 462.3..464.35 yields 0.025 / 0.815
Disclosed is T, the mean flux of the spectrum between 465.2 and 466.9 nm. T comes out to 0.811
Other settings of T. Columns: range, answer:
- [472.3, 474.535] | 0.794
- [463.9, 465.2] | 0.826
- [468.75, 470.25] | 0.794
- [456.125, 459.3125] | 0.827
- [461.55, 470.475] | 0.813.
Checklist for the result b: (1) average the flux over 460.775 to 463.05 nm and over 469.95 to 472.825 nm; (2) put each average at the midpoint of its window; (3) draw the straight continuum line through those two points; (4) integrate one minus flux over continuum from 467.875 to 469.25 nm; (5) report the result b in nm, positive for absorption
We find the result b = -0.01 nm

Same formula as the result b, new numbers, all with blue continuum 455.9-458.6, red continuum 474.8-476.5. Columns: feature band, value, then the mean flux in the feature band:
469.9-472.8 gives 0.039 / 0.788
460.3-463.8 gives 0.006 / 0.821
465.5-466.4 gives 0.000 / 0.812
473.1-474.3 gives -0.008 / 0.798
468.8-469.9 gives 0.012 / 0.795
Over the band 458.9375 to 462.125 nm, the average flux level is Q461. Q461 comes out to 0.826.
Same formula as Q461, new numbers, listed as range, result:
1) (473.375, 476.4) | 0.794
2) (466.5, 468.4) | 0.819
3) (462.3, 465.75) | 0.817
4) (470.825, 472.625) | 0.789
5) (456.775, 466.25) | 0.821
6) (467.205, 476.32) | 0.796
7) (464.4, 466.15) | 0.819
